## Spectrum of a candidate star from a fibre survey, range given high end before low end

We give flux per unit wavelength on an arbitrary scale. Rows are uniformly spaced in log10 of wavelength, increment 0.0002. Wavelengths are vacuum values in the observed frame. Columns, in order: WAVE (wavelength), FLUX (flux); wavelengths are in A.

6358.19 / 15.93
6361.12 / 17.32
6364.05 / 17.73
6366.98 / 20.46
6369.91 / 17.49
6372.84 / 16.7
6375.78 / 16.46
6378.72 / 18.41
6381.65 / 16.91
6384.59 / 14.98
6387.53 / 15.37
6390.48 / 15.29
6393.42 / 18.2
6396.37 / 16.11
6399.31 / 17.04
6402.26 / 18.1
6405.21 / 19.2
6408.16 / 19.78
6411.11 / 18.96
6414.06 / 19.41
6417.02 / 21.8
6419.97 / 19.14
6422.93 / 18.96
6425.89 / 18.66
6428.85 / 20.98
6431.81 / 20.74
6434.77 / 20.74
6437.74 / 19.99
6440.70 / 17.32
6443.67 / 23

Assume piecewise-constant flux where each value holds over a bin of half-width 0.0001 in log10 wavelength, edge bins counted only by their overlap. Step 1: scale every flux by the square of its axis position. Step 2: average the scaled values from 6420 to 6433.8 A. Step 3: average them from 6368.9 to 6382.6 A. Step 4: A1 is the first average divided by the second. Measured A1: 1.2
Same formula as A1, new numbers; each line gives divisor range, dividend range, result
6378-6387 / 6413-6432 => 1.22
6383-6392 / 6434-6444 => 1.33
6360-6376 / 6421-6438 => 1.14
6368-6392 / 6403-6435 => 1.21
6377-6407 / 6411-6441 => 1.18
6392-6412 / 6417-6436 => 1.11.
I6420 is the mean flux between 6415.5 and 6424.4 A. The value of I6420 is 20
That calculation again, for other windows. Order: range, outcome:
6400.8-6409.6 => 19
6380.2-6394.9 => 16.1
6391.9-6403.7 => 17.4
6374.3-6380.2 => 17.4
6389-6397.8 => 16.5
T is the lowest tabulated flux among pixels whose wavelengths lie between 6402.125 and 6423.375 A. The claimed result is 18.1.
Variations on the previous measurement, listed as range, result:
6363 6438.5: 14.98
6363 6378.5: 16.46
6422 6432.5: 18.66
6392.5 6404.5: 16.11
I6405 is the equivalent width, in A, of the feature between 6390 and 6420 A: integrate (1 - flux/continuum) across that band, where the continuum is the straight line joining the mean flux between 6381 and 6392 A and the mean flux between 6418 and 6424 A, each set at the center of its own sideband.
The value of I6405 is -1.6 A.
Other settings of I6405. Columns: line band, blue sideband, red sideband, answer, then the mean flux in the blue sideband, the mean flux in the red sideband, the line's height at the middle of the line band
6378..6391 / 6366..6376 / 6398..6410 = 1.42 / 17.8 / 18.6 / 18.1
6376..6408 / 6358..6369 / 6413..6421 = 3.60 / 18.1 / 20.2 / 19.2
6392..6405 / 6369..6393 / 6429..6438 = 0.25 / 16.5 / 20.6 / 17.9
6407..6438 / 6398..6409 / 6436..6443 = -1.73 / 18.5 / 19.2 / 18.9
